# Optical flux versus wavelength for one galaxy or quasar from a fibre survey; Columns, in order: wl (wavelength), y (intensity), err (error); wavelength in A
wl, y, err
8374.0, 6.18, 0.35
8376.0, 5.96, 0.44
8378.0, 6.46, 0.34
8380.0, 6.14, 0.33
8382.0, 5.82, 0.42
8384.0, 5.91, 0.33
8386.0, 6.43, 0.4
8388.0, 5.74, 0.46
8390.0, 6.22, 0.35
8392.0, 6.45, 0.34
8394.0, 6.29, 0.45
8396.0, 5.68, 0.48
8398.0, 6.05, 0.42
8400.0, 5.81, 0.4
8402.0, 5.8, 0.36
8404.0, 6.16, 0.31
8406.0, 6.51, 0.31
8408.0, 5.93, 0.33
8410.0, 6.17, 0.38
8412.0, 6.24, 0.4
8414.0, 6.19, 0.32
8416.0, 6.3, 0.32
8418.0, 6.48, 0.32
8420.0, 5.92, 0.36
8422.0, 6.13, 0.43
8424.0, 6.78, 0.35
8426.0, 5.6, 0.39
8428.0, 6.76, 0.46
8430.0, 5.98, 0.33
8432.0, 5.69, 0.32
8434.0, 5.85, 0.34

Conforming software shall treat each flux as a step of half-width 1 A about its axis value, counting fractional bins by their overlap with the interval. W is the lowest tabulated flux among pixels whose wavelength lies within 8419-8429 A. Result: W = 5.6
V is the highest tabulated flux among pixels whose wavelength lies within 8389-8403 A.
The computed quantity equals 6.45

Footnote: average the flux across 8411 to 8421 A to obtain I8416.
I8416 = 6.23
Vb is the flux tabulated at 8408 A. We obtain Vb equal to 5.93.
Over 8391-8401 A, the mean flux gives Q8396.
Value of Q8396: 6.06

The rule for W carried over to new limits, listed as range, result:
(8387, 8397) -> 5.68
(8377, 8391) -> 5.74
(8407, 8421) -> 5.92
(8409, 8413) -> 6.17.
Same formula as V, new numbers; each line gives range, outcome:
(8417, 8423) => 6.48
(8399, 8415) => 6.51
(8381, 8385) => 5.91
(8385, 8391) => 6.43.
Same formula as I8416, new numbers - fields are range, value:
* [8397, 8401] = 5.93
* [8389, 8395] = 6.32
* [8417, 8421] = 6.2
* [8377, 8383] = 6.14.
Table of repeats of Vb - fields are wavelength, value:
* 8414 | 6.19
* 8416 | 6.3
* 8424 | 6.78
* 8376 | 5.96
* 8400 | 5.81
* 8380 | 6.14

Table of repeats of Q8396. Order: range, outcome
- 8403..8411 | 6.19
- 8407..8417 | 6.17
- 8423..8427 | 6.19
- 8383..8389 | 6.03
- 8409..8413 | 6.21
